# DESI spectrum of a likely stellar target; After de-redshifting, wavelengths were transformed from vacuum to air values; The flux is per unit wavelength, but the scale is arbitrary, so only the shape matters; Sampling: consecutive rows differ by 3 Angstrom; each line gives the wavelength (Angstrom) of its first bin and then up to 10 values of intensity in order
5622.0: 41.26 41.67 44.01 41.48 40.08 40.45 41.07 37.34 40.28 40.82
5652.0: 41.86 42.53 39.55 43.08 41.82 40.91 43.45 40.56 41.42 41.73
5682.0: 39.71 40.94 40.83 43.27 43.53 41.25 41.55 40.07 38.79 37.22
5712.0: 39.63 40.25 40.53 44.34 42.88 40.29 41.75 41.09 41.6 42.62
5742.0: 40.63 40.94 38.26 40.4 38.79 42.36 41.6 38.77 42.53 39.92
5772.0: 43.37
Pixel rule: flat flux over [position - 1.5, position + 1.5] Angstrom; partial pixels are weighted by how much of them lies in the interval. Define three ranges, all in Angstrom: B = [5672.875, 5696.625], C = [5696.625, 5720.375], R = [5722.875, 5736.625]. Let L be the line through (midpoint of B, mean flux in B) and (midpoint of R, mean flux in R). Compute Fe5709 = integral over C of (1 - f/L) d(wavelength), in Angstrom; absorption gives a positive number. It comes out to 0.86 Angstrom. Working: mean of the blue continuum 41.5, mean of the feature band 40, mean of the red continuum 41.5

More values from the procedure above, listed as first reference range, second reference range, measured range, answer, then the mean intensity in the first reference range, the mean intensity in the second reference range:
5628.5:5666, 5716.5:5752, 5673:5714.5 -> 0.39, 40.9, 41.3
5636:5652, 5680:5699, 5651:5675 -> -0.56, 40.2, 41.6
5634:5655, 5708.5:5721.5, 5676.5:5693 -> -0.40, 40.4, 40.3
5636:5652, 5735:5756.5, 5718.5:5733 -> -0.58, 40.2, 40.5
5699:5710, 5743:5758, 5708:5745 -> -1.28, 39.4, 40.1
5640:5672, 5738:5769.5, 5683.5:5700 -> -0.39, 41.2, 40.6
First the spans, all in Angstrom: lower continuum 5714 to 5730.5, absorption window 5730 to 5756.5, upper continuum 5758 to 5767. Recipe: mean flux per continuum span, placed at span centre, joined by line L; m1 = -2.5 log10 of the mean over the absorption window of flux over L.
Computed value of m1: 0.017 mag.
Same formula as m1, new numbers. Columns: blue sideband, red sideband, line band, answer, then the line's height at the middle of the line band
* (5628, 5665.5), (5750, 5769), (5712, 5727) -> -0.02 mag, 40.8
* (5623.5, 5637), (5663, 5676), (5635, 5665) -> 0.02 mag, 41.7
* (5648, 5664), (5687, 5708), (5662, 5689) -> 0.00 mag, 41.4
